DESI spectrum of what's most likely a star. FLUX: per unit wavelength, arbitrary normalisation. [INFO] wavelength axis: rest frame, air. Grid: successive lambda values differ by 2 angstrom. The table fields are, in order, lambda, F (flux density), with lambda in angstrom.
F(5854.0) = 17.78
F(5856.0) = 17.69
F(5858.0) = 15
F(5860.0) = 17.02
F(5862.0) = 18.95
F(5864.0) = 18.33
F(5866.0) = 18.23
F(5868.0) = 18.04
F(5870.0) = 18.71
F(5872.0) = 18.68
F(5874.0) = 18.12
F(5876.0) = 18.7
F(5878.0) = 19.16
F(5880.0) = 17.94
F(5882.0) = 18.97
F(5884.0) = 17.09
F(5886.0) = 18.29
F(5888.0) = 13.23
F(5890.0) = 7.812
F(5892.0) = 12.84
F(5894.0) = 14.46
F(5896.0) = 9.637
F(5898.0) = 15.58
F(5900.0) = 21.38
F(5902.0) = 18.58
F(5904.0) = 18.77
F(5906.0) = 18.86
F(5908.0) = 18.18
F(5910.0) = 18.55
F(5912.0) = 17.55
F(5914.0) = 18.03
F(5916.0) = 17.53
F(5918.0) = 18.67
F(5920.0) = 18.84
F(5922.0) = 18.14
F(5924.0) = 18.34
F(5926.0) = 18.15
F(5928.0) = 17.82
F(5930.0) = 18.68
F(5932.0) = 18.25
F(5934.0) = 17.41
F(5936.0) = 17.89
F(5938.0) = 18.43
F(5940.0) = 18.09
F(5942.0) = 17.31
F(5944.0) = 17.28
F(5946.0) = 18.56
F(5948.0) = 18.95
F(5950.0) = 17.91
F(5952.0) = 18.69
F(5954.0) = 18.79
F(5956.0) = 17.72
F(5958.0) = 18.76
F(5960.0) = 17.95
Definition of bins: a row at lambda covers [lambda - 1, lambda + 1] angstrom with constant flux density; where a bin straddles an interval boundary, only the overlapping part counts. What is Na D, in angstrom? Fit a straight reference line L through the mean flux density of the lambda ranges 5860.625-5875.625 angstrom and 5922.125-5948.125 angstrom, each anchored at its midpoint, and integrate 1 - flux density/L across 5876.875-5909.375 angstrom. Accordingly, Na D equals 3.46 angstrom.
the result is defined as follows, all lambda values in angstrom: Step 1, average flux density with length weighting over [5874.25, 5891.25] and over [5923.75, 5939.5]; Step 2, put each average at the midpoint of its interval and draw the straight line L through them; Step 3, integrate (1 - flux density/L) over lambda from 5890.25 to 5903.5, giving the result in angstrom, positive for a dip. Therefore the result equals 1.4 angstrom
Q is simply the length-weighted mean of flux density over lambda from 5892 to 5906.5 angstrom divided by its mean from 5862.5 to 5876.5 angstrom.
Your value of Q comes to 0.89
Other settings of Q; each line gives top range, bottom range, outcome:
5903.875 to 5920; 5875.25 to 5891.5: 1.12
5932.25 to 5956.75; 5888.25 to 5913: 1.14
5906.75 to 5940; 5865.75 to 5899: 1.12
